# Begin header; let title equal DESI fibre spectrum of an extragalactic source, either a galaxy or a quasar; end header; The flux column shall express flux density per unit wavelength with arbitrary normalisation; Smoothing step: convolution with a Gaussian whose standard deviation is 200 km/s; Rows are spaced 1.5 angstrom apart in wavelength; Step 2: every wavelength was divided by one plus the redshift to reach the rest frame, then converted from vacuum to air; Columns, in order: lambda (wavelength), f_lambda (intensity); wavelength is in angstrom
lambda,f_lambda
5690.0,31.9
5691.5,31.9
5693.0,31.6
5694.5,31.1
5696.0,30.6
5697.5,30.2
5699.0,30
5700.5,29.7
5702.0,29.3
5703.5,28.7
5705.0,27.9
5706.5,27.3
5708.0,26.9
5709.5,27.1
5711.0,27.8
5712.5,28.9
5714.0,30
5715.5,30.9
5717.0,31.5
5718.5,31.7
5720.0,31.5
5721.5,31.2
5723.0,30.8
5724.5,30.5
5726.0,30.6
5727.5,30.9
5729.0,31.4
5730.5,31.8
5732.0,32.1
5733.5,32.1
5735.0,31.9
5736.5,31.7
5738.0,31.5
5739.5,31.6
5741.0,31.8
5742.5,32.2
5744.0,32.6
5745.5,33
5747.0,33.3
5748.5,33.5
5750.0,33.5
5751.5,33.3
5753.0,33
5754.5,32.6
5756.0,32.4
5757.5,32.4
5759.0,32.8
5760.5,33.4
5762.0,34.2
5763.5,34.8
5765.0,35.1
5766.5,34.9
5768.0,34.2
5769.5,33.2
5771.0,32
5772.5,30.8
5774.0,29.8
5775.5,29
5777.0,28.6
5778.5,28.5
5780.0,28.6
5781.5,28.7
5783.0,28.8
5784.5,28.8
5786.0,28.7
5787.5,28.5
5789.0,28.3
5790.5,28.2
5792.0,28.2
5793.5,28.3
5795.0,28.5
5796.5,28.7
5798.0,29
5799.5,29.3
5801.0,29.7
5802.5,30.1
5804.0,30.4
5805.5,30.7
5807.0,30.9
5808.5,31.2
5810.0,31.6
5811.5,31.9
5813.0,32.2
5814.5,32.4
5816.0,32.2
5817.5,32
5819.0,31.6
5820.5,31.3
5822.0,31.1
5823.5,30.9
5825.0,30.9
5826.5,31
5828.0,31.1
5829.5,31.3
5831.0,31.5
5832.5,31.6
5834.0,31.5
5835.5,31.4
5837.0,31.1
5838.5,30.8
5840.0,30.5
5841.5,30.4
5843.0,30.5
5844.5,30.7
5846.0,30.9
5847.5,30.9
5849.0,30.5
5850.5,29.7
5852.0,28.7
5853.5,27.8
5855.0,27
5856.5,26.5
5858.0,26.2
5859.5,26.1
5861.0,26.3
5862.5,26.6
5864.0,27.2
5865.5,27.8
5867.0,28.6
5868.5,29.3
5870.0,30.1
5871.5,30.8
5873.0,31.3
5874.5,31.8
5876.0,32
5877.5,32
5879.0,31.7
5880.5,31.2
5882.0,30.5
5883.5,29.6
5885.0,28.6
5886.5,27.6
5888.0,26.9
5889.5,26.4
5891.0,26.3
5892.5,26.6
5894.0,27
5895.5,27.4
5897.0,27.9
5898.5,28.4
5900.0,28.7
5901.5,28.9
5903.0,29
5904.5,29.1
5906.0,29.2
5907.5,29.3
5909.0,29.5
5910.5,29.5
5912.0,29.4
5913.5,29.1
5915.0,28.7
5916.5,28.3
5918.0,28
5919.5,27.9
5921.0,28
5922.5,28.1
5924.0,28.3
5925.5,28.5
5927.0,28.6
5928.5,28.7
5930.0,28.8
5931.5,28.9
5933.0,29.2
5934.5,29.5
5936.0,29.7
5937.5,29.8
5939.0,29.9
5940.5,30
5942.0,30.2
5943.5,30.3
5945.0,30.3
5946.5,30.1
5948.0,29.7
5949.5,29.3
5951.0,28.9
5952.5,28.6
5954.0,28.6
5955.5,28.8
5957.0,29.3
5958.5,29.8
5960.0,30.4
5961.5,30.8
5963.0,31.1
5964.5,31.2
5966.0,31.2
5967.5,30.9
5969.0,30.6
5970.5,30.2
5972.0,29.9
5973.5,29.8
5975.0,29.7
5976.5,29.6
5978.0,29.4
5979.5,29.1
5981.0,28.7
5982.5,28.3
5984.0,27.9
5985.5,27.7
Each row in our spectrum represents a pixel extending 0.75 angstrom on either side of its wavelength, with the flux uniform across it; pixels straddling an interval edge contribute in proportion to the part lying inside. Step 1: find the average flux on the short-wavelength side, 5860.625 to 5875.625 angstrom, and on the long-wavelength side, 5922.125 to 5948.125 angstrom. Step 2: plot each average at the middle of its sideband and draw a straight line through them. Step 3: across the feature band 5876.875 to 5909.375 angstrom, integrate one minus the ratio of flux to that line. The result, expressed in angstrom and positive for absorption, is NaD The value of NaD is 0.6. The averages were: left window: 29.1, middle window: 28.7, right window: 29.4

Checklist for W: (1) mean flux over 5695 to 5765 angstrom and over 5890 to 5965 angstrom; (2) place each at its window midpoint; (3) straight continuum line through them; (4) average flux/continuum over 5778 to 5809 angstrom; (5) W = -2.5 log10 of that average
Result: 0.05 mag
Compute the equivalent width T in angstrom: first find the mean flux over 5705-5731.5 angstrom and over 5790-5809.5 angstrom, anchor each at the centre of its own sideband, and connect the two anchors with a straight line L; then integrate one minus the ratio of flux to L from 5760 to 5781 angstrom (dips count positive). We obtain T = -1.54 angstrom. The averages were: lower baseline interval 30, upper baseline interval 29.5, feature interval 31.9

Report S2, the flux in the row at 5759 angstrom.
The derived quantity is 32.8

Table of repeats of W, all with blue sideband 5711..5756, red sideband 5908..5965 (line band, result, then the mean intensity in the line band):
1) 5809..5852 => -0.02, 31.2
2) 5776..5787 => 0.09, 28.7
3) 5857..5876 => 0.06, 28.6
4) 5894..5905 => 0.05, 28.4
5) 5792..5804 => 0.07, 29.1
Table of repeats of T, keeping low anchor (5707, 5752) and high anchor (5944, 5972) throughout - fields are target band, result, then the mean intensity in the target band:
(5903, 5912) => 0.3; 29.3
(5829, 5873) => 1.7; 29.4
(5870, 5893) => 0.6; 29.6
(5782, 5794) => 0.9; 28.5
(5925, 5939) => 0.5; 29.1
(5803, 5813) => -0.1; 31.2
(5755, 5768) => -1.1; 33.8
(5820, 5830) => -0.1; 31.1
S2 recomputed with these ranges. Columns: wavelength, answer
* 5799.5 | 29.3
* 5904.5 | 29.1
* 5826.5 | 31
